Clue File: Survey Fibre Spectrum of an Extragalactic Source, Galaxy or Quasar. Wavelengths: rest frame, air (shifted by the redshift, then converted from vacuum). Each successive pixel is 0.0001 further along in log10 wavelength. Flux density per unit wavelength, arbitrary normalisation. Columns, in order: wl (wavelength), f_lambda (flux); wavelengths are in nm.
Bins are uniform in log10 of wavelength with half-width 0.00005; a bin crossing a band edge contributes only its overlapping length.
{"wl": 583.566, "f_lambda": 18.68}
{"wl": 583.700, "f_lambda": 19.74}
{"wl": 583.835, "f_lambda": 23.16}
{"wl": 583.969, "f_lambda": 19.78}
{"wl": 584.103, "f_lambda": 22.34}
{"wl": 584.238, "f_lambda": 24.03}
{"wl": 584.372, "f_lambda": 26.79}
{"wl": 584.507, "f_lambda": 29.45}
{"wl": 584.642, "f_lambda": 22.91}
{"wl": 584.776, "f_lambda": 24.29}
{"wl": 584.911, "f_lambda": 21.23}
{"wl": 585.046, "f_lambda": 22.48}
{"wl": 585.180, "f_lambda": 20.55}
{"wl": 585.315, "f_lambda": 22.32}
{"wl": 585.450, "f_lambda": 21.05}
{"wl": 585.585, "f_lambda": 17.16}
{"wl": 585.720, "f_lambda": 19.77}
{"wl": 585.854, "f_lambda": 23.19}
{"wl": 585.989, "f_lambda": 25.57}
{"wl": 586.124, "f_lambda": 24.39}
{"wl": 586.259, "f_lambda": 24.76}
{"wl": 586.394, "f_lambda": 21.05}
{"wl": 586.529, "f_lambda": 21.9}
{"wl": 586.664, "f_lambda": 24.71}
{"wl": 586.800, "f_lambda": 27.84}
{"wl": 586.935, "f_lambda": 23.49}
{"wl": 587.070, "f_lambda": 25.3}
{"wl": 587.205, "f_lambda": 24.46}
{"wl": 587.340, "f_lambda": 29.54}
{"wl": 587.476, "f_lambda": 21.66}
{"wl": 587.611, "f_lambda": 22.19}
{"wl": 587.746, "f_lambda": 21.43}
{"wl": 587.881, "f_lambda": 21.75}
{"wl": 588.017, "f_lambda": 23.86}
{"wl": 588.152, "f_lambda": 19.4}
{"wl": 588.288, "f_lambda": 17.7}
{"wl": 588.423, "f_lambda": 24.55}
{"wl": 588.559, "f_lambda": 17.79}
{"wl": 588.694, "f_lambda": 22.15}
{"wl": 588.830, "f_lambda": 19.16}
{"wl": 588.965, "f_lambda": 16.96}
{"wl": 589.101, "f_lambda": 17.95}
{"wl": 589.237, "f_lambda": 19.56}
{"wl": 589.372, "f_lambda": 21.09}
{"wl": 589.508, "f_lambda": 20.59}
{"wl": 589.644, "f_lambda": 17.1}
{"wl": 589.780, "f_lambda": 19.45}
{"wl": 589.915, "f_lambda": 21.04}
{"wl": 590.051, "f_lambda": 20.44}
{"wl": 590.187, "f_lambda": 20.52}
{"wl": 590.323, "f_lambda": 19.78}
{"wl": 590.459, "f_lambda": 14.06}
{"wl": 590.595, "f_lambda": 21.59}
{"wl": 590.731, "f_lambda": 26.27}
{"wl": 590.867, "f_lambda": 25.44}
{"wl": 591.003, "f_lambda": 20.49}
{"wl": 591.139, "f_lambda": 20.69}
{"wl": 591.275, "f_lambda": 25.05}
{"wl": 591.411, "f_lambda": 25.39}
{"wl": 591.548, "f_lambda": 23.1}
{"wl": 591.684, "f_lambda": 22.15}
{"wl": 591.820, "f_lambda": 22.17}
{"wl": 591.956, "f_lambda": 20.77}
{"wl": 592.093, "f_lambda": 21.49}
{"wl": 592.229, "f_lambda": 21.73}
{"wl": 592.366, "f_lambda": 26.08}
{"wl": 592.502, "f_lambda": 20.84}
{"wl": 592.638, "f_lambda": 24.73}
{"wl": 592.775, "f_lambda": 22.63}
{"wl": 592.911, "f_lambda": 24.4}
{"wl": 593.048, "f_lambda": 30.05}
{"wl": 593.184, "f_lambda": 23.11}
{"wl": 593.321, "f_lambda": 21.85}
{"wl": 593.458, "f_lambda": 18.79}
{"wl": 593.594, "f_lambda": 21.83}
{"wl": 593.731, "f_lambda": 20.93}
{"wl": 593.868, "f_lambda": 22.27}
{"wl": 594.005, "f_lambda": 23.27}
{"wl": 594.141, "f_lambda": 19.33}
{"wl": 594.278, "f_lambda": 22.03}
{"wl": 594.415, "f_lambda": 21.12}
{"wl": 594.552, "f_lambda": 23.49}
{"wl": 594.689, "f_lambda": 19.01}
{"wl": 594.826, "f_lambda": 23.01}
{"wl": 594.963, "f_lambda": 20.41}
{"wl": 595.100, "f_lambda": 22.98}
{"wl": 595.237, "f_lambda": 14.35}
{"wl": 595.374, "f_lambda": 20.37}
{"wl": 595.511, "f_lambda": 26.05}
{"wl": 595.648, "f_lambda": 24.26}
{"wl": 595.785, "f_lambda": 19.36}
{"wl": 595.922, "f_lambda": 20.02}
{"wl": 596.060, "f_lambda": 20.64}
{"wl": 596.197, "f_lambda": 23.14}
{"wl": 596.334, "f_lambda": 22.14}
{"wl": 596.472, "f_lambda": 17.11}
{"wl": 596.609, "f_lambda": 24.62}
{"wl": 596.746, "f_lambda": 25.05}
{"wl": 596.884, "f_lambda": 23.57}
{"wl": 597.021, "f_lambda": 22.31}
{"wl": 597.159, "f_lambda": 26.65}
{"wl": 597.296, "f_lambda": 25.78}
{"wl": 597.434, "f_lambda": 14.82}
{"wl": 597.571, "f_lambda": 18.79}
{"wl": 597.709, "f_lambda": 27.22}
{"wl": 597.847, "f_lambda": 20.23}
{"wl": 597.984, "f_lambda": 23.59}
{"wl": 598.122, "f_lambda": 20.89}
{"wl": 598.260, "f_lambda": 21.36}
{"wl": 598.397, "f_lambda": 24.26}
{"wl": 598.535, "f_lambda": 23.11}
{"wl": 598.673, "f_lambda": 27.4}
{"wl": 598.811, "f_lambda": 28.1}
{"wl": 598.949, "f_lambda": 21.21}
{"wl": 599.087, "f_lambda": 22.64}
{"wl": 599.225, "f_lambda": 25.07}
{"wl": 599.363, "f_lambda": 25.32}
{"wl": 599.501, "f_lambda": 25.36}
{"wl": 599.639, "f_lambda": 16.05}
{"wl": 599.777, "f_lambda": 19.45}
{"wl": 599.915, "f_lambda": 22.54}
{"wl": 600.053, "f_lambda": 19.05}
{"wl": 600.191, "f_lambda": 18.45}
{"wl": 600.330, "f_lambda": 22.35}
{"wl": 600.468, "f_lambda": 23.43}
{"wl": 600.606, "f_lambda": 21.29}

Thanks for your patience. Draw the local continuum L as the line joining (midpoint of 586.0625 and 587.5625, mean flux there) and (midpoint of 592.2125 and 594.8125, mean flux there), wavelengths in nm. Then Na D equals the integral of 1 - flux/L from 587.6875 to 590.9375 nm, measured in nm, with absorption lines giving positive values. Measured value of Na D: 0.45 nm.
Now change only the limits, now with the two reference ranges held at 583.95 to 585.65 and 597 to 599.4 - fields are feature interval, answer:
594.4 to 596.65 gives 0.18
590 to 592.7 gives 0.10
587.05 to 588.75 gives 0.04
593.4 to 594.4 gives 0.08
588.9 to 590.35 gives 0.22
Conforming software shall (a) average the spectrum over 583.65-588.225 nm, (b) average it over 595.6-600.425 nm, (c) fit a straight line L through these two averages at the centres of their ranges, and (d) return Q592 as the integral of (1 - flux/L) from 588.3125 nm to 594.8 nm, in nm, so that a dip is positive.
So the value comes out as 0.328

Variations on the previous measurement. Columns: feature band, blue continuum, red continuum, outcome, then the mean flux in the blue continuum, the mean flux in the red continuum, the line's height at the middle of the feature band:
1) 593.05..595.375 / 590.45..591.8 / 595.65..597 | 0.095 nm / 22.8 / 21.9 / 22.3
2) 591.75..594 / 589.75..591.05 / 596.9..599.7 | -0.118 nm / 21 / 23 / 21.6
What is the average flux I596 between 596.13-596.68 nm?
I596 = 21.8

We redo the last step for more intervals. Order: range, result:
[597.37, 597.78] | 20.3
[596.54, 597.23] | 24.5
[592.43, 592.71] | 22.9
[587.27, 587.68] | 24.5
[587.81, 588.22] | 21.7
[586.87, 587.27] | 24.4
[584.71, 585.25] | 22.1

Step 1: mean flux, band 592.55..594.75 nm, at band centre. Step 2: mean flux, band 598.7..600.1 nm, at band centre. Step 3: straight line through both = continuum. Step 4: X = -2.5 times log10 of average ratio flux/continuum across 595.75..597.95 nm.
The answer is 0.03 mag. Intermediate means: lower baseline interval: 22.4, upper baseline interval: 22.7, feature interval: 22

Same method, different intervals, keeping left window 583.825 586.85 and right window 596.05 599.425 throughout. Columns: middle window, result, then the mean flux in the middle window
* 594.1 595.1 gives 0.08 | 21.4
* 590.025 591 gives 0.09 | 21.1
